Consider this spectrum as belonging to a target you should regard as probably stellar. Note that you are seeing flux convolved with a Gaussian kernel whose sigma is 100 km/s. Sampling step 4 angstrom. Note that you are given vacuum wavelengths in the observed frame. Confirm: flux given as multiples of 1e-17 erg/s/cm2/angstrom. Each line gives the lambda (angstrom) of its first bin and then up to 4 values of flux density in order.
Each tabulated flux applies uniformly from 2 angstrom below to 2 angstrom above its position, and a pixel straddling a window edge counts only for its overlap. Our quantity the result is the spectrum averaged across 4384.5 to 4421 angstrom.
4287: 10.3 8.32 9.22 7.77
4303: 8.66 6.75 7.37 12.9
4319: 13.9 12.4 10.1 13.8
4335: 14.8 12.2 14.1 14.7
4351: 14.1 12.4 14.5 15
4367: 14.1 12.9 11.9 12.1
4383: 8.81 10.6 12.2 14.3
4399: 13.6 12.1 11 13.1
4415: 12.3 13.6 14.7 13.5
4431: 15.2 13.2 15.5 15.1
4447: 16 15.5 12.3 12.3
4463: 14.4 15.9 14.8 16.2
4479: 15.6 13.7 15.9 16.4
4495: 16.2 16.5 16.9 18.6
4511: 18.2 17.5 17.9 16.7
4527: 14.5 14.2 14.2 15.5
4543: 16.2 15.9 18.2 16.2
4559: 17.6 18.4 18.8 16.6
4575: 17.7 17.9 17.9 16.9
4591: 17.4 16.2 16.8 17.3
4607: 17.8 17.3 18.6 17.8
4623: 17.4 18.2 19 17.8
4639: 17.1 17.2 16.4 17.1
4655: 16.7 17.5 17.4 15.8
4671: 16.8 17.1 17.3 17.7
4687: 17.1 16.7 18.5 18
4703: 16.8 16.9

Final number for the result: 12.5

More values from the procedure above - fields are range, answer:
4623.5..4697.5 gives 17.3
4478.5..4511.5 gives 16.4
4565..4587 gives 17.7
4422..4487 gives 14.7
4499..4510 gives 17.6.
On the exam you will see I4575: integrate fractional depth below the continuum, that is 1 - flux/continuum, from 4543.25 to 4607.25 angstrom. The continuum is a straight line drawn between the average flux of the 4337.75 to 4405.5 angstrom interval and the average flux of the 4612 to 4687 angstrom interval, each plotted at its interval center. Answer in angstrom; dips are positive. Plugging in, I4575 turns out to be -4.5 angstrom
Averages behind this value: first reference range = 12.9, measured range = 17.3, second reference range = 17.4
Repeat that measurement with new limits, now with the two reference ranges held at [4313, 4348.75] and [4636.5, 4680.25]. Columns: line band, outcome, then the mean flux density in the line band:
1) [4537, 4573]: -2.9 angstrom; 17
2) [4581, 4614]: -2.0 angstrom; 17.2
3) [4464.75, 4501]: -1.8 angstrom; 15.7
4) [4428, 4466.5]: 0.3 angstrom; 14.4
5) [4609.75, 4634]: -2.2 angstrom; 18.1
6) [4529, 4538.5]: 0.7 angstrom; 14.4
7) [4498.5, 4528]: -3.7 angstrom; 17.2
